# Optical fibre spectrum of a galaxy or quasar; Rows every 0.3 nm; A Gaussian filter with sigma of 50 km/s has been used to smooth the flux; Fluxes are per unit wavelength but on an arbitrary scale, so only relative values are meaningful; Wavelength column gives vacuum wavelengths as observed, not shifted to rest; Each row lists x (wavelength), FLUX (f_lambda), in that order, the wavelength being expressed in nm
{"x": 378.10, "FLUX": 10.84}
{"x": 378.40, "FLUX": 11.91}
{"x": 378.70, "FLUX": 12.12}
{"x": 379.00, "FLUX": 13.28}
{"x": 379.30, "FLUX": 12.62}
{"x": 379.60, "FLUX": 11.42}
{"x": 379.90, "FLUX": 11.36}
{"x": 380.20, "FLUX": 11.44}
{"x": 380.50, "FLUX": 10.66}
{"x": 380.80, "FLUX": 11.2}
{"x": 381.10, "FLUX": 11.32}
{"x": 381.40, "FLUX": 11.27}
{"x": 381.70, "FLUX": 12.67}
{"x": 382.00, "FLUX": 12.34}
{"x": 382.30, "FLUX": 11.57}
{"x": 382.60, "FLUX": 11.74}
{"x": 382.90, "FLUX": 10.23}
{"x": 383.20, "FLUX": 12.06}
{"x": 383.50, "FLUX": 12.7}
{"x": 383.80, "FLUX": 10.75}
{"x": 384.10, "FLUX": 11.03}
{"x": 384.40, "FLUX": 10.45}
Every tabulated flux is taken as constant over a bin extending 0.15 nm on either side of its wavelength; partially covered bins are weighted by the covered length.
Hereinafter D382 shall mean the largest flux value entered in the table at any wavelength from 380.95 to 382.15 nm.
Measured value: 12.67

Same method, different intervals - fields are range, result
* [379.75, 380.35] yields 11.44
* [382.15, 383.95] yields 12.7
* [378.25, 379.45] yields 13.28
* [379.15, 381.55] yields 12.62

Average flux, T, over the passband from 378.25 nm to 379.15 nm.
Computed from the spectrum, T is 12.4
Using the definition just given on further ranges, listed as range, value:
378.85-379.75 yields 12.4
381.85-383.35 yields 11.6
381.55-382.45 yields 12.2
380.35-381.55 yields 11.1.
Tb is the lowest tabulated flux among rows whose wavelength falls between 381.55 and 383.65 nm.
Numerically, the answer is 10.23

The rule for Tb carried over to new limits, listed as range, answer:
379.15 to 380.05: 11.36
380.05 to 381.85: 10.66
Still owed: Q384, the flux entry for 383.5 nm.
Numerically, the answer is 12.7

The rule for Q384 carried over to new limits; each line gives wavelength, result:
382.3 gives 11.57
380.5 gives 10.66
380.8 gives 11.2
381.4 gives 11.27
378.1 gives 10.84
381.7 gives 12.67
